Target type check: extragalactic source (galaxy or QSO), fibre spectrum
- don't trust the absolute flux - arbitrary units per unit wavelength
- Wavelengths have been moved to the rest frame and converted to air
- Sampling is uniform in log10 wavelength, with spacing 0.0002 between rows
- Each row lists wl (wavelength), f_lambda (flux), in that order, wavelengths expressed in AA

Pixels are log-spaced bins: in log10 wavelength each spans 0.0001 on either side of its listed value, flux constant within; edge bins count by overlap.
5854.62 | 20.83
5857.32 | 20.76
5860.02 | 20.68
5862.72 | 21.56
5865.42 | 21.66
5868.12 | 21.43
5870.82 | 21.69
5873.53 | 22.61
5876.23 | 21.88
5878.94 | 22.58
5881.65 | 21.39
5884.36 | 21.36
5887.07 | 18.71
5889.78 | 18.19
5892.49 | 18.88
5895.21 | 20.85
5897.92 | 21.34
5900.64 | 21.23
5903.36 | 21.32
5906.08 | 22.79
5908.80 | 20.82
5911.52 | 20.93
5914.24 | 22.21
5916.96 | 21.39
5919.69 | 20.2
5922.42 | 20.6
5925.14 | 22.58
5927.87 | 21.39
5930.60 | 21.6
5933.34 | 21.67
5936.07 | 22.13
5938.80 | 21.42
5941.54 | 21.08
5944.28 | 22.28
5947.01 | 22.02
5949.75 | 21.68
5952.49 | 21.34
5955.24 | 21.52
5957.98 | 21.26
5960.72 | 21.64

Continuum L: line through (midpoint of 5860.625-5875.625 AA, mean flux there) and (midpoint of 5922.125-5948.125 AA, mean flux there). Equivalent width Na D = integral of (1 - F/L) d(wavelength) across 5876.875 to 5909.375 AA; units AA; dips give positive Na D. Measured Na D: 1.38 AA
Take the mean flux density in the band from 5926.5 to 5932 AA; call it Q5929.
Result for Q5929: 21.5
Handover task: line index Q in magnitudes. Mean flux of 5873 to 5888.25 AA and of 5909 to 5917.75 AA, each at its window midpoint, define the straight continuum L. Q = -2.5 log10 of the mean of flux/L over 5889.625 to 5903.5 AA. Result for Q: 0.053 mag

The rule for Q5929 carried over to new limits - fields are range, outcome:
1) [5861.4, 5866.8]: 21.6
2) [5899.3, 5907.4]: 21.8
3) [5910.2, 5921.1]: 21.2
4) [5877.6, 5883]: 22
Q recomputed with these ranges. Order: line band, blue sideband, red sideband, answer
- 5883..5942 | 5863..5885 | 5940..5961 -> 0.03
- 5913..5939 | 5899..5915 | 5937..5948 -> 0.01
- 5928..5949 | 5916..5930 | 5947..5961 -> -0.02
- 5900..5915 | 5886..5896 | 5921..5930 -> -0.07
